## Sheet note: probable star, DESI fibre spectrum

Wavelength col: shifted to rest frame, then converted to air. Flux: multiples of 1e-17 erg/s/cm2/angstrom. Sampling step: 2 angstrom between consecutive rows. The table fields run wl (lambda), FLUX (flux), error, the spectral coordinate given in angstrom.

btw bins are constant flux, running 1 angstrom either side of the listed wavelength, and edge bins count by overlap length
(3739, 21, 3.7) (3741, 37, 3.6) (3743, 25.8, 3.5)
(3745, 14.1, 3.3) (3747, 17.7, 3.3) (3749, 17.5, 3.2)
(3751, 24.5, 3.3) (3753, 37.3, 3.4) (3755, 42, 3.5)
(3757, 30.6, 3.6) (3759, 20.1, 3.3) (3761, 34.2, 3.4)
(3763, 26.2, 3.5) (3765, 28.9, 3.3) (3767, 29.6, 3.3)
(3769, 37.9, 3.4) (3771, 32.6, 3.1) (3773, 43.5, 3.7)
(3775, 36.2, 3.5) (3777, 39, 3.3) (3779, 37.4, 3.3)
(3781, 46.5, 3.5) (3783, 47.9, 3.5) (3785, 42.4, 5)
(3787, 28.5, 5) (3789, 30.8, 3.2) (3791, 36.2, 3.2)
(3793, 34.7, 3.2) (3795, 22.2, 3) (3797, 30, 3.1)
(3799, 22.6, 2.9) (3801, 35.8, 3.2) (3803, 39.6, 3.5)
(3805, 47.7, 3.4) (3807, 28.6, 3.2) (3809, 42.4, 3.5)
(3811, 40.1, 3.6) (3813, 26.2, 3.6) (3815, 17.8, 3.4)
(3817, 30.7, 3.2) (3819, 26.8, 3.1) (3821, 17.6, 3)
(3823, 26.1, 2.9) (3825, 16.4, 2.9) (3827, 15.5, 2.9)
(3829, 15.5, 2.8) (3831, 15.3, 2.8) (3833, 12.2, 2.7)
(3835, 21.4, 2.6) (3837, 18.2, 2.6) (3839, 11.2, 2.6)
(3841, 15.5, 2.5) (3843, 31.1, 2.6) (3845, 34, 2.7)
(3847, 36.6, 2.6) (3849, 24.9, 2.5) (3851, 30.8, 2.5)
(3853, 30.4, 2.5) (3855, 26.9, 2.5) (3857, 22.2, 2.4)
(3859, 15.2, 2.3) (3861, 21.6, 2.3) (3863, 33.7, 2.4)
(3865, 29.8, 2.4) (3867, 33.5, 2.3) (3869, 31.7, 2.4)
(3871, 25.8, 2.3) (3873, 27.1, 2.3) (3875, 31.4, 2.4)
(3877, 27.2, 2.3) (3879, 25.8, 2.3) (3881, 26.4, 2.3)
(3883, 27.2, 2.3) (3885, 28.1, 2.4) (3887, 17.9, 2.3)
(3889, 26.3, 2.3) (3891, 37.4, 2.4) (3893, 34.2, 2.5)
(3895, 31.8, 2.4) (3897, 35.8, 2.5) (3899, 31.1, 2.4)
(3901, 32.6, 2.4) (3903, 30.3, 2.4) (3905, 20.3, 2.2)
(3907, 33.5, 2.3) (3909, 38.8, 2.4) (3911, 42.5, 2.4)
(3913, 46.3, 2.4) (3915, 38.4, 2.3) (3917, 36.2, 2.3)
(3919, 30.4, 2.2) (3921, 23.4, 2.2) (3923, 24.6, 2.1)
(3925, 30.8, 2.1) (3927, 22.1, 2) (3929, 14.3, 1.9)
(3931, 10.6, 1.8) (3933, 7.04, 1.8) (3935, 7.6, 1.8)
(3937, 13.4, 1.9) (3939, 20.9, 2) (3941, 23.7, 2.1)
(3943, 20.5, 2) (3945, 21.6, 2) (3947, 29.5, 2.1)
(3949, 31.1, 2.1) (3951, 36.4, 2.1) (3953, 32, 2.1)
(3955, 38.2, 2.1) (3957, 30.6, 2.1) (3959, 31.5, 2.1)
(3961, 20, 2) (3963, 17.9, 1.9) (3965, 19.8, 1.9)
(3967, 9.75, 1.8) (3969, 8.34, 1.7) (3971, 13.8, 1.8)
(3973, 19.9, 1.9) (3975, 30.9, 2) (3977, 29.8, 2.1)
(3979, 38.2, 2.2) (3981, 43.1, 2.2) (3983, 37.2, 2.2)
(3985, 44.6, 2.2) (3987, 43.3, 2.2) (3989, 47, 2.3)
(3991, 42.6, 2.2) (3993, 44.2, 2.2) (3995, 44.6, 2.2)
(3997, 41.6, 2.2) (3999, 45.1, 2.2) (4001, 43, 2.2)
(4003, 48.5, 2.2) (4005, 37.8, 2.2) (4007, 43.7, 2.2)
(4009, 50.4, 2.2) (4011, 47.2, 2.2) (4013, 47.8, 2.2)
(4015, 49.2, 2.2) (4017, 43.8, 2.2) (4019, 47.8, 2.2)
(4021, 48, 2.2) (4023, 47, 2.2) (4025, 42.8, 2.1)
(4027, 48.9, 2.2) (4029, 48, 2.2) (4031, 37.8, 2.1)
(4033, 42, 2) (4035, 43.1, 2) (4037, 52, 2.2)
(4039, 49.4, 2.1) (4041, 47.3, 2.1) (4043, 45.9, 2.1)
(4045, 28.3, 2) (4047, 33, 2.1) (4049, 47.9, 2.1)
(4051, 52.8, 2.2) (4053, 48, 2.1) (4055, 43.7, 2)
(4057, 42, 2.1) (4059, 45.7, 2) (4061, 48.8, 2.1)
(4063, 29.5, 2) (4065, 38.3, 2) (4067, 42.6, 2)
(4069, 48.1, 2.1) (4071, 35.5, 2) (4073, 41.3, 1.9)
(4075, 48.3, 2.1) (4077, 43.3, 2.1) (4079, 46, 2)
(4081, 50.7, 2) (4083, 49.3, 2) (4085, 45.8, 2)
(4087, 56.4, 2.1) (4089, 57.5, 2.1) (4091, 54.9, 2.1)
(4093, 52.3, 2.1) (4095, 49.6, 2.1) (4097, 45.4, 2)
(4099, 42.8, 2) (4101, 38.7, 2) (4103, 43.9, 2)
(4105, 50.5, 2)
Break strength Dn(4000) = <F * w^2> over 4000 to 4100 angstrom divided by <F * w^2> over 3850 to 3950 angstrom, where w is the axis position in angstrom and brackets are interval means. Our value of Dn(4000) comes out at 1.8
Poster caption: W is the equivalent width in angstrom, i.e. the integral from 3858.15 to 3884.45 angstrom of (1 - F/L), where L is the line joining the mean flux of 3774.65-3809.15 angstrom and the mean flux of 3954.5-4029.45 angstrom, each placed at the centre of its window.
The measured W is 6.5 angstrom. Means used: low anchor 35.9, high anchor 37.7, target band 27.5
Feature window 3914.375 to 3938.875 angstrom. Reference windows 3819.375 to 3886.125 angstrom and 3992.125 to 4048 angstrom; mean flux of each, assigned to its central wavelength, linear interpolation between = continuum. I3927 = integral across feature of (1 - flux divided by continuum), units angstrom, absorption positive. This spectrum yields 8.7 angstrom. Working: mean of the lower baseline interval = 24.4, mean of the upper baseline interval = 44.6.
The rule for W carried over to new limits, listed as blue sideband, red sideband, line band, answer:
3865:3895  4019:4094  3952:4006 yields 7.0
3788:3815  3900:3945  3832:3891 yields 6.9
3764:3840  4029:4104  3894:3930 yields 4.8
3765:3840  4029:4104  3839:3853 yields 2.0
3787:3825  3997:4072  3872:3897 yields 4.6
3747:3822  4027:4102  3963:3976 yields 7.6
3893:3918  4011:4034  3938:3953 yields 4.7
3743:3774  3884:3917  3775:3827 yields -3.8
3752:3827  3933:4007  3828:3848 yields 6.8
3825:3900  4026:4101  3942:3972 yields 9.3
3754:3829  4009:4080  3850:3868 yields 4.2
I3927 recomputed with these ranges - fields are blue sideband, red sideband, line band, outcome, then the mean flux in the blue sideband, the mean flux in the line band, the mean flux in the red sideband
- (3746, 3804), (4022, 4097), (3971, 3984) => 3.2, 32.8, 31.7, 45.5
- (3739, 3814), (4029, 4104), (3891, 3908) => 2.9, 32.7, 31.6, 45.1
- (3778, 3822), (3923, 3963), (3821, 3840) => 8.7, 33.3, 16.9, 23.2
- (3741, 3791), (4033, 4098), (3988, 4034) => -2.1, 32.3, 45.2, 45.7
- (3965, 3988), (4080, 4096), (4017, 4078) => -1.1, 28.6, 43.9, 52.1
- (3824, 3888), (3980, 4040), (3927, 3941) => 8.5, 24.4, 13.8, 45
